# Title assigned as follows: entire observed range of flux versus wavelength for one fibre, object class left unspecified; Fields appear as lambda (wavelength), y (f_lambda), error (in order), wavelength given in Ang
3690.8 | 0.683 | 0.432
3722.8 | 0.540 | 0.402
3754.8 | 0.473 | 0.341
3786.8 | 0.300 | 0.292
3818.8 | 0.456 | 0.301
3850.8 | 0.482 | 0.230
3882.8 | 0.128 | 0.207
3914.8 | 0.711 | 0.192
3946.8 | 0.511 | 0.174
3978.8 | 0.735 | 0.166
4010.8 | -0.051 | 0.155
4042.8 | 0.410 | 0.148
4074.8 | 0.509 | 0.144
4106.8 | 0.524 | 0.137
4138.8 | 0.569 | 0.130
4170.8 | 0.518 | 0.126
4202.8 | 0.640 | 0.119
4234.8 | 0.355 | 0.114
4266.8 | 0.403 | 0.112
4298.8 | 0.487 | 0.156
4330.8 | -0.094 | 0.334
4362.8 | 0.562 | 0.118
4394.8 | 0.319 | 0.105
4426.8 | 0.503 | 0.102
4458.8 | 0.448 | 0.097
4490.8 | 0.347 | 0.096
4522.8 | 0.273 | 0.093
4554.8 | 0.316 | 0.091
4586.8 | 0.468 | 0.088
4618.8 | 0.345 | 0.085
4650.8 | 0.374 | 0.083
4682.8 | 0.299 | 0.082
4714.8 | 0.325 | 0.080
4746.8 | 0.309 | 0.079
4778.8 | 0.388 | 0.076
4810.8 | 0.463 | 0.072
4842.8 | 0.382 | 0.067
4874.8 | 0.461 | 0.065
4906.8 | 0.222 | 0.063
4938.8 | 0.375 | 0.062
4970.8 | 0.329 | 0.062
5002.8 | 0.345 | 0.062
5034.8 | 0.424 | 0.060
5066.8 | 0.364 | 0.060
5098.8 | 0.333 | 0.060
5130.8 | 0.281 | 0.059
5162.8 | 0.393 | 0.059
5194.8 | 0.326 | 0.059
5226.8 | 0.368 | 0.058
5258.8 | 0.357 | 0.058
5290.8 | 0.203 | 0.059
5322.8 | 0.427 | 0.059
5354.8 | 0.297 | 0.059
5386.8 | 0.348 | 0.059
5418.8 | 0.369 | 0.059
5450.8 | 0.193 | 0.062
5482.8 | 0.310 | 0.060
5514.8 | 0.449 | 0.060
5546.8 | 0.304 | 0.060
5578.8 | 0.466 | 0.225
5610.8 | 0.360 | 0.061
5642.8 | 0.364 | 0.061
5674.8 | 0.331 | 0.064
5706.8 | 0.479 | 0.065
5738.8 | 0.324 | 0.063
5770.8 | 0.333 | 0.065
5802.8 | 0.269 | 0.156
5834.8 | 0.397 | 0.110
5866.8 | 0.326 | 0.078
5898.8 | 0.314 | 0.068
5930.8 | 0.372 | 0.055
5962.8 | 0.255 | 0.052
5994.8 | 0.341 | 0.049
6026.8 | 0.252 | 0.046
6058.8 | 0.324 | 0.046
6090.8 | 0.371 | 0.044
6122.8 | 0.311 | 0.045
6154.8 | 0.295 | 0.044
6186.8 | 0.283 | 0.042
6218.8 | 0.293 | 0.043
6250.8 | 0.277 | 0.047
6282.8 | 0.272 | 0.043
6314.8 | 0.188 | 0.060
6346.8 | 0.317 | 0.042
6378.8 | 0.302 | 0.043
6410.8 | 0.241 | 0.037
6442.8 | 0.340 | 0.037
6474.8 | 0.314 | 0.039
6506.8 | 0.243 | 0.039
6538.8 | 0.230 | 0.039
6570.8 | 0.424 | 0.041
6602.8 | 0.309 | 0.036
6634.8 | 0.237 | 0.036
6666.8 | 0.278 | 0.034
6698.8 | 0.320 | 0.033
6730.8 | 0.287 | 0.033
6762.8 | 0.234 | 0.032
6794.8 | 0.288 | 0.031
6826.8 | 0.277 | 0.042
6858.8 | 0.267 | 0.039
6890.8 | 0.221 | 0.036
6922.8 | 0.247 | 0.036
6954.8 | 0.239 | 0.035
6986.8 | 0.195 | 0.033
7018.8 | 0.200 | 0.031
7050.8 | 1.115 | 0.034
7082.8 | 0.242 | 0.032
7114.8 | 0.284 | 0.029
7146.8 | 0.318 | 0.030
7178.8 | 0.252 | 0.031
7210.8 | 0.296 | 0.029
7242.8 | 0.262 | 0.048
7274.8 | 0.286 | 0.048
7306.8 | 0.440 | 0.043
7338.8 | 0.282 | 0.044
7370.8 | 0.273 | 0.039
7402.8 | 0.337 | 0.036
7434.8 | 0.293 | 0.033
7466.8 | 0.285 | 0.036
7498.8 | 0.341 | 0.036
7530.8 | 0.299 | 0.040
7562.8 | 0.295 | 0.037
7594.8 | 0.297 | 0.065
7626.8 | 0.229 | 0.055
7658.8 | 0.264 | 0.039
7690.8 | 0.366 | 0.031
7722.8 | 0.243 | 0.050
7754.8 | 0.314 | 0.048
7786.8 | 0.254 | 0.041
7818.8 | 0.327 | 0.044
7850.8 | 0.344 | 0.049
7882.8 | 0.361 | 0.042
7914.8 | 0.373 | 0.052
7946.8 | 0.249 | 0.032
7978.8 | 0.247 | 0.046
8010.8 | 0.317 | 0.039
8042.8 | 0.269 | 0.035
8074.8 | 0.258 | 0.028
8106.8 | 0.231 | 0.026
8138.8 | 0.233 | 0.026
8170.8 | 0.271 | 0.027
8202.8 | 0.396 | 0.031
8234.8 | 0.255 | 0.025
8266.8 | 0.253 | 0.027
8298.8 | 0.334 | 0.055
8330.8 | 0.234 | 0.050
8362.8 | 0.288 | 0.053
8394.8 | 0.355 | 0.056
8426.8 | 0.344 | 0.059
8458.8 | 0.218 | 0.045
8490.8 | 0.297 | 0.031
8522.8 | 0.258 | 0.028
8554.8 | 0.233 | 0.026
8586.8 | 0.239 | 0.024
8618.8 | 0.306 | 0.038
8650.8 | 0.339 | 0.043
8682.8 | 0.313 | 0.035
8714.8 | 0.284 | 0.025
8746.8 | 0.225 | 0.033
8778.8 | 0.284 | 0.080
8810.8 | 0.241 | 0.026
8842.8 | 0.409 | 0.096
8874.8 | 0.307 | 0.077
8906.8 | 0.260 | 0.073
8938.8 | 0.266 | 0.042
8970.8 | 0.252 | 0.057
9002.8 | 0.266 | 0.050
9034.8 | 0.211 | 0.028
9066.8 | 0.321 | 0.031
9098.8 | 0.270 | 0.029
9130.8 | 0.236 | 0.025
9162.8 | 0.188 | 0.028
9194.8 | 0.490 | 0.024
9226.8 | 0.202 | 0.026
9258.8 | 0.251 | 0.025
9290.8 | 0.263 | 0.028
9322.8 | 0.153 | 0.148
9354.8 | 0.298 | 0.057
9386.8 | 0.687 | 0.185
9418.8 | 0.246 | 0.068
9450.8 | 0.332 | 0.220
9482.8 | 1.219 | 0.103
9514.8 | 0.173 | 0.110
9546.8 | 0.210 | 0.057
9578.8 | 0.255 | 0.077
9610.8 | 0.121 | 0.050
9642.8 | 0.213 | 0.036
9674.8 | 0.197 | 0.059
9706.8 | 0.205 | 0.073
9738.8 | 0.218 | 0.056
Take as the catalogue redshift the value 0.892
